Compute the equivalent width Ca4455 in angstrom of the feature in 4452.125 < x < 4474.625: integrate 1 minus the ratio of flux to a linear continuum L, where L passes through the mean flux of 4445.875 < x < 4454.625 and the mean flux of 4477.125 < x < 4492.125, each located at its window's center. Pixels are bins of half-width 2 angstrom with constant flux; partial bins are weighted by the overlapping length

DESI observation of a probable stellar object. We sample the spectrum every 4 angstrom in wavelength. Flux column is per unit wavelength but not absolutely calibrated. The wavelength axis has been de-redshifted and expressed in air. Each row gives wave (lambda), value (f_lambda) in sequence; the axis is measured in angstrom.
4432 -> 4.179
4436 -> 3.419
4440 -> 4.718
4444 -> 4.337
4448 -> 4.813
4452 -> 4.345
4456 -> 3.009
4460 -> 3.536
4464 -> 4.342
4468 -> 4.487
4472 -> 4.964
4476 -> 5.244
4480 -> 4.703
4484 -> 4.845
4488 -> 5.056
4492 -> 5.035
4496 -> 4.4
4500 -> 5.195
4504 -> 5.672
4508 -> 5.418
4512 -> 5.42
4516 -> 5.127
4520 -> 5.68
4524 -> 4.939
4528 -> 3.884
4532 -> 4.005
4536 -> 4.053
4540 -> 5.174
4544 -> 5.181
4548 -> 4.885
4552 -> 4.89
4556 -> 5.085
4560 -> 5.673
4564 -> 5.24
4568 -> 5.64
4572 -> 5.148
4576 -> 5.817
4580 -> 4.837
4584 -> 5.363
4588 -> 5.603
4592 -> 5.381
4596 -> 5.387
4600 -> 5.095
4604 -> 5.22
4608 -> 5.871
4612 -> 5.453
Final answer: 2.5 angstrom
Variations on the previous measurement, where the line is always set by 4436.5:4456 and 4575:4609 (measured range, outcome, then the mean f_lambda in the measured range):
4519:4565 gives 1.3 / 4.87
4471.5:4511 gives -3.7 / 5.07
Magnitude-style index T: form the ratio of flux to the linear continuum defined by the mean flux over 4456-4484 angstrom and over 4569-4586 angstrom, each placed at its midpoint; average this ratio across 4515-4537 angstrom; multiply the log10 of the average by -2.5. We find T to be 0.06 mag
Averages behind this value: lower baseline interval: 4.46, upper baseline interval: 5.31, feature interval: 4.62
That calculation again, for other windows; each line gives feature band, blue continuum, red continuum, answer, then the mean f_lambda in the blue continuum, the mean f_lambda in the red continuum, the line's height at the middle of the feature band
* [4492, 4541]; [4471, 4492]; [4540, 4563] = 0.03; 4.97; 5.15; 5.06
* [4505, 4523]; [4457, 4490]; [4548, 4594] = -0.11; 4.6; 5.31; 4.9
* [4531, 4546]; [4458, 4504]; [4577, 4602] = 0.09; 4.75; 5.3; 5.04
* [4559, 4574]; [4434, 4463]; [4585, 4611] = -0.06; 4.04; 5.42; 5.13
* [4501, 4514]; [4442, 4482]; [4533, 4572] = -0.16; 4.38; 5.07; 4.72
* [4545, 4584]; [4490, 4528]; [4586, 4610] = 0.01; 5.14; 5.43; 5.32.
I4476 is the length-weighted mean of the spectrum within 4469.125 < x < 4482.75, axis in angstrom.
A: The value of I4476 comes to 4.93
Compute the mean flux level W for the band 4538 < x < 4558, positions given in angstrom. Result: 5.04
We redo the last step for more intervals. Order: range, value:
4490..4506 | 5.08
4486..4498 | 4.83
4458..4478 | 4.51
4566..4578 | 5.54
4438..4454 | 4.55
